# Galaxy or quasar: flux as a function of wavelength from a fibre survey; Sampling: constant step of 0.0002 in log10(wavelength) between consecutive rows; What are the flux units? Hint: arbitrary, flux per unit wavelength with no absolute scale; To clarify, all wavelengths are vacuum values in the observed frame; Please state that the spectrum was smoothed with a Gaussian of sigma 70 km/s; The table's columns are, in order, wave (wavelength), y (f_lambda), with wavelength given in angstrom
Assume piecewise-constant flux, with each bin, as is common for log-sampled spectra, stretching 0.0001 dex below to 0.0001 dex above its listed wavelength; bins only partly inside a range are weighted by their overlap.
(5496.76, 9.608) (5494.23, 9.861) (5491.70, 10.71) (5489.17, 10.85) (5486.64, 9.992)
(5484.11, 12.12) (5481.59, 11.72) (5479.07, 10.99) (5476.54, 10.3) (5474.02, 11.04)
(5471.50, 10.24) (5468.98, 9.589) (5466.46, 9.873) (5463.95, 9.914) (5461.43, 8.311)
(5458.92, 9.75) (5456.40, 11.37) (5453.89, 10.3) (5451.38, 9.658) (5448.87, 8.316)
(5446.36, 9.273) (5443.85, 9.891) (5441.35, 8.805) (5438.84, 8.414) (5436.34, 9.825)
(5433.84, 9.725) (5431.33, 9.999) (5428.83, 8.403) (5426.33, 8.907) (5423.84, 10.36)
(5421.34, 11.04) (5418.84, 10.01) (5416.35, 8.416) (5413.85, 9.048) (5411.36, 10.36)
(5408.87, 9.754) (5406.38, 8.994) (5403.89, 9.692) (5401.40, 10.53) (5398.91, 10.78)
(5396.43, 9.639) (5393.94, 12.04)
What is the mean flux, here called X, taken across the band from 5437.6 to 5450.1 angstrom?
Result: 8.94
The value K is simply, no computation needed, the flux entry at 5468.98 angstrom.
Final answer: 9.589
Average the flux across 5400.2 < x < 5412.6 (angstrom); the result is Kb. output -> 9.86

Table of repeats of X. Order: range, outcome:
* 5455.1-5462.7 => 9.81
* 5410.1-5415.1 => 9.71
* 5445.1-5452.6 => 9.08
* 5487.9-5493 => 10.8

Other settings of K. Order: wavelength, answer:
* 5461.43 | 8.311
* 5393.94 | 12.04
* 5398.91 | 10.78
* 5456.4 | 11.37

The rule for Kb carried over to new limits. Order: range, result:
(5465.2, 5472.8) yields 9.91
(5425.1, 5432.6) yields 9.09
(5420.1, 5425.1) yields 10.7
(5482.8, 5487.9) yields 11.1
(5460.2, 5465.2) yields 9.11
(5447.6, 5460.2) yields 9.87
